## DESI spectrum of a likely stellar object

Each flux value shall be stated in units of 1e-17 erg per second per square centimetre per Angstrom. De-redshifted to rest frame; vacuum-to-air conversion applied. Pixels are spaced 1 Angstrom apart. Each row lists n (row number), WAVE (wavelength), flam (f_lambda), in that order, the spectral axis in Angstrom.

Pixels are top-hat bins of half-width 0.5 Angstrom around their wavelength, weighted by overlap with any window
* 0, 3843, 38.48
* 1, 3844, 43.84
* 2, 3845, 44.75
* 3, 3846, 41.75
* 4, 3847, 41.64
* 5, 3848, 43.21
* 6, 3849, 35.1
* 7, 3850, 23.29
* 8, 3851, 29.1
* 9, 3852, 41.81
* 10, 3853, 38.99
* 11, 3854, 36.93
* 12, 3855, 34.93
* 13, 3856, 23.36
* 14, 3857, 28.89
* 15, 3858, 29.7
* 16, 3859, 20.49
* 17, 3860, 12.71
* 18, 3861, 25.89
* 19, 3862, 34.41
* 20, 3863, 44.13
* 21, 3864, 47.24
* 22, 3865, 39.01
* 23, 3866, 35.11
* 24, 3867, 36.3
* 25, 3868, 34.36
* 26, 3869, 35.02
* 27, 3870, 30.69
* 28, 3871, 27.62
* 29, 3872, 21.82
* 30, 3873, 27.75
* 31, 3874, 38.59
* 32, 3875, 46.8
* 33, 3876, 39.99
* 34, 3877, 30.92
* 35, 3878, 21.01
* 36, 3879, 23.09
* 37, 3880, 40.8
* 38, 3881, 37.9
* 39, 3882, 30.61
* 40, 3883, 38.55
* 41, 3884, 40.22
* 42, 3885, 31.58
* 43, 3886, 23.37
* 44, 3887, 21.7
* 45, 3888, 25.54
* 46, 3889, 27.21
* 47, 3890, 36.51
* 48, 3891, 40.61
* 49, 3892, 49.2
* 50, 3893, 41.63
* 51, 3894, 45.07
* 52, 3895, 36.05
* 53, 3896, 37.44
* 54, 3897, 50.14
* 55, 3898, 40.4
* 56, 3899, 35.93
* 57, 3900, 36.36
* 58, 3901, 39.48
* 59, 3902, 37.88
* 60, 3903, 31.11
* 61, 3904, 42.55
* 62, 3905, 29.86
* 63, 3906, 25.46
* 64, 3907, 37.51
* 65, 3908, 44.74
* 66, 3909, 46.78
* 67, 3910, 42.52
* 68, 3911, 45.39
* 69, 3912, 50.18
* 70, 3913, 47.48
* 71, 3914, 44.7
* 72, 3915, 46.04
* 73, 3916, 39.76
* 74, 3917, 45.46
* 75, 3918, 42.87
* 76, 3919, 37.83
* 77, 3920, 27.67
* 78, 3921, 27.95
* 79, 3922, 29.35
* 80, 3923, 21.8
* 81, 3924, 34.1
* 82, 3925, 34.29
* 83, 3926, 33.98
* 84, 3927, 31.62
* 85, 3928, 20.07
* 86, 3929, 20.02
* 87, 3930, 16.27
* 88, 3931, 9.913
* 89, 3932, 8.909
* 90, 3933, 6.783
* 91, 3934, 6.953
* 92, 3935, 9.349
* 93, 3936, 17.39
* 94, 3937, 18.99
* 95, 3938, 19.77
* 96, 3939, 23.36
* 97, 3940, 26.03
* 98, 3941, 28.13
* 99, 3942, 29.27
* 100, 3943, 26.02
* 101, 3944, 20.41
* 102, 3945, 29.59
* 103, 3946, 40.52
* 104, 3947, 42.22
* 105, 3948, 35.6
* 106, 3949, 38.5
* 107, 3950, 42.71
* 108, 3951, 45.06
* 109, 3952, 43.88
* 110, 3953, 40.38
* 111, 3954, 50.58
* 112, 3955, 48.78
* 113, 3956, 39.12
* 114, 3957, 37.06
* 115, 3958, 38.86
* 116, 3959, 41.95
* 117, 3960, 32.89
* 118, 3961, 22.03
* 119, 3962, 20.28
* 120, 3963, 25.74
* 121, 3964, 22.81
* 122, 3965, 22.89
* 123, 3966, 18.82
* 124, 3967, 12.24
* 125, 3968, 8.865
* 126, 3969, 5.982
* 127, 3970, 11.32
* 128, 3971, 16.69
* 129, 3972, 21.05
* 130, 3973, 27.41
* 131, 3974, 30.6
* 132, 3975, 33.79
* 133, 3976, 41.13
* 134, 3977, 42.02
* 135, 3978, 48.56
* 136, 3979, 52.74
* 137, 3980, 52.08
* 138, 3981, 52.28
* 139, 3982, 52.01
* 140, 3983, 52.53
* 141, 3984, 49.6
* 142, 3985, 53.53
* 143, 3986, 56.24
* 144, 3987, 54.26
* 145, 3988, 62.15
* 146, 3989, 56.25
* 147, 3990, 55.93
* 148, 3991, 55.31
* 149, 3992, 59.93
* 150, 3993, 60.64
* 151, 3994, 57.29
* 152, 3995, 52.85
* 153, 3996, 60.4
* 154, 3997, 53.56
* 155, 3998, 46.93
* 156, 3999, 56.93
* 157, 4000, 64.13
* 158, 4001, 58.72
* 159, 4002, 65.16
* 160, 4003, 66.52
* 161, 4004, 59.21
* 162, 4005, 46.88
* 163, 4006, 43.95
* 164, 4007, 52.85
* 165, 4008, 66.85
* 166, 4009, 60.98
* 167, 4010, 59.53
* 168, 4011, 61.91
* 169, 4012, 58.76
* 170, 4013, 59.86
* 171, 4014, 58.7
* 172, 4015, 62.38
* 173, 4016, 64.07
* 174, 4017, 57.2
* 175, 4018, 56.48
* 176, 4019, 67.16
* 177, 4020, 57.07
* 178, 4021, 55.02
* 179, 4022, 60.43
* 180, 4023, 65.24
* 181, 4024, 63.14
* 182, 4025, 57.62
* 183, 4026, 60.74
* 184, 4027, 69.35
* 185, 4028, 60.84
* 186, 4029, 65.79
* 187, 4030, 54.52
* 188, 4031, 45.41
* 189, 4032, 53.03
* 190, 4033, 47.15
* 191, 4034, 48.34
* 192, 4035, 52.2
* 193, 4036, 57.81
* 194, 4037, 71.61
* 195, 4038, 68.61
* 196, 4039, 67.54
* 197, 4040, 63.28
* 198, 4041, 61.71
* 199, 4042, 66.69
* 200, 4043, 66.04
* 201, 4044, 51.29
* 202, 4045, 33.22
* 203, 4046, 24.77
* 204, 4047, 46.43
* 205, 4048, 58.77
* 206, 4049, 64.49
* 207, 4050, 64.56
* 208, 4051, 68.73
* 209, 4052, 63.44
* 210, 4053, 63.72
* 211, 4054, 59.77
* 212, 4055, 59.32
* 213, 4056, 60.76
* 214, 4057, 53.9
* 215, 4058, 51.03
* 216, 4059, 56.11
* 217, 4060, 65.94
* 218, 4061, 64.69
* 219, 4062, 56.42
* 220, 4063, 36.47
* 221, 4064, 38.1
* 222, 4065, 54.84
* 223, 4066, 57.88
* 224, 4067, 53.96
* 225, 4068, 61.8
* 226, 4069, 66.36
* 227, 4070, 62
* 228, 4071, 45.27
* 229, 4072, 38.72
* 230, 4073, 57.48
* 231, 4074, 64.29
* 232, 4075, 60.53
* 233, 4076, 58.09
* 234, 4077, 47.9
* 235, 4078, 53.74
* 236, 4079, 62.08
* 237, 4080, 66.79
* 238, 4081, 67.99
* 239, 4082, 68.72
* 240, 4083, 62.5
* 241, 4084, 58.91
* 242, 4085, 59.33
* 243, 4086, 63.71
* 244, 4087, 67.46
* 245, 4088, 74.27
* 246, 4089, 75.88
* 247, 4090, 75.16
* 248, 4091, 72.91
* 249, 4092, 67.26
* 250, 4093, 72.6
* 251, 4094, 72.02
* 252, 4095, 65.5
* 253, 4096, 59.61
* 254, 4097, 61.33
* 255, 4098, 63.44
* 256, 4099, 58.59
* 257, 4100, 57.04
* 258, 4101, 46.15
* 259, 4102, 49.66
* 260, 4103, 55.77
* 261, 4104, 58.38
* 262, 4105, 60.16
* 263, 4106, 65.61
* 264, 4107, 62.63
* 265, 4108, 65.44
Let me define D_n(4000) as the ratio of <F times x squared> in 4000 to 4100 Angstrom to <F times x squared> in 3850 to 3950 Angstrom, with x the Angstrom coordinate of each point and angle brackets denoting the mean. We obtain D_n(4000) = 2.0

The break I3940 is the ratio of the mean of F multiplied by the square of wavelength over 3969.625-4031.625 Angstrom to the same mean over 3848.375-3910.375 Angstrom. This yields 1.7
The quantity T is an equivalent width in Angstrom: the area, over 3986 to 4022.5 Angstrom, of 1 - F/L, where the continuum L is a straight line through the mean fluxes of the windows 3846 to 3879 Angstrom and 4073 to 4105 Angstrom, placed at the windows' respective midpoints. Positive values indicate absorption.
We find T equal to -4.7 Angstrom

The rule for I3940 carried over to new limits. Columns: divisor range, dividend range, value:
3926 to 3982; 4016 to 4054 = 2.10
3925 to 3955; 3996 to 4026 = 2.22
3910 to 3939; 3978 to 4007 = 2.01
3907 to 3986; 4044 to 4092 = 1.91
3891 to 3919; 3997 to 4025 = 1.51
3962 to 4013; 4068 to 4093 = 1.42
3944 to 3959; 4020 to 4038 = 1.51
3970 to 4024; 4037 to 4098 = 1.16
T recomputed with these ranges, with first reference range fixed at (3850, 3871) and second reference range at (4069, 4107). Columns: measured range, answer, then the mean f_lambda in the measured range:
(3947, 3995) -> 7.6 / 39.5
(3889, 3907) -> -0.4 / 38.2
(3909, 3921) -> -0.8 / 42.3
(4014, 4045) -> -3.1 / 59.5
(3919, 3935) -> 7.4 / 22.1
